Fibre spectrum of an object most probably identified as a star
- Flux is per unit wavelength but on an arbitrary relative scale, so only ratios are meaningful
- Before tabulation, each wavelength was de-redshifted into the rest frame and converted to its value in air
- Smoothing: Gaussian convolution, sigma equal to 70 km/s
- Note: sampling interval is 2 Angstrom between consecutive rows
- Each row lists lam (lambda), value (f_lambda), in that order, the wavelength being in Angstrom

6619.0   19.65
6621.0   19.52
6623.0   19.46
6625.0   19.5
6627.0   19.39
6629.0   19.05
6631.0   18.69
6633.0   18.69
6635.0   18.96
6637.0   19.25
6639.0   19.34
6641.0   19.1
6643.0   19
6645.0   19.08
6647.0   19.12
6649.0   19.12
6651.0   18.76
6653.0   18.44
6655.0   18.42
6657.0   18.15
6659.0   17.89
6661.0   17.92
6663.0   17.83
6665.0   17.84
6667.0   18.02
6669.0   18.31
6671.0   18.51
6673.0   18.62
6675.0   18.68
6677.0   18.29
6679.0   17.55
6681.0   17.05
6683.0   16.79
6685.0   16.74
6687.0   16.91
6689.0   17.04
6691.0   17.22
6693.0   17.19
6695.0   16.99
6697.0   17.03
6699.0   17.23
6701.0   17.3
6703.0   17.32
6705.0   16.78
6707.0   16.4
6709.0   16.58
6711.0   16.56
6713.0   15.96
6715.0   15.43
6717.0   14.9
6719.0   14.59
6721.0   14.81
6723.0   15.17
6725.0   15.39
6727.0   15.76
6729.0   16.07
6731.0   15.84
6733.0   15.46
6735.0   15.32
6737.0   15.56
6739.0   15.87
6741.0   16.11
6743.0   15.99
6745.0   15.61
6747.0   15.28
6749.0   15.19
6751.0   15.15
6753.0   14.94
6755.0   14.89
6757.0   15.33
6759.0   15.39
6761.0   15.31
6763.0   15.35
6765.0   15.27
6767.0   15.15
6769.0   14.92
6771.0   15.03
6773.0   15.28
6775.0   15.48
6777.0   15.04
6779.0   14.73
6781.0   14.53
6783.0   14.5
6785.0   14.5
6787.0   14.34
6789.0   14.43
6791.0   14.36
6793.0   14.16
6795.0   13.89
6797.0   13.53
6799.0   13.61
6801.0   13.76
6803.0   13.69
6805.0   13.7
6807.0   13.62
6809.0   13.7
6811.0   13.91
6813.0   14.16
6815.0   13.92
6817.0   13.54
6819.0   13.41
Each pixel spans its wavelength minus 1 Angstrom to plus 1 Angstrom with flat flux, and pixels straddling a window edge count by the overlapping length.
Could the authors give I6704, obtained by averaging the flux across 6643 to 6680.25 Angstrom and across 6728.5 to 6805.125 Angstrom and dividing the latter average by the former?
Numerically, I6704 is 0.8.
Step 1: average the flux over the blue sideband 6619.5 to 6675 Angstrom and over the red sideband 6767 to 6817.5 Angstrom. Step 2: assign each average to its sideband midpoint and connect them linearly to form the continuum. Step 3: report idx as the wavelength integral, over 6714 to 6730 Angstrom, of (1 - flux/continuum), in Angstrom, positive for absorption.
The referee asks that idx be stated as 1.1 Angstrom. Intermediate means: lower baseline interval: 18.7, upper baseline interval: 14.3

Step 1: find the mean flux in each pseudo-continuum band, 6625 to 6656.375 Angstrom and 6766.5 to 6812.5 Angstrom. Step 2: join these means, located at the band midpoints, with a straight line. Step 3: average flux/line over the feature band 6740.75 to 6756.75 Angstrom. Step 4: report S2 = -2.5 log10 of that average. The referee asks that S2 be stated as 0.02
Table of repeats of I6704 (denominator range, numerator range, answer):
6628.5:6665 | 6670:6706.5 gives 0.93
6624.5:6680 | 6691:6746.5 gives 0.86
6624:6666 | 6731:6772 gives 0.82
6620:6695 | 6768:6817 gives 0.78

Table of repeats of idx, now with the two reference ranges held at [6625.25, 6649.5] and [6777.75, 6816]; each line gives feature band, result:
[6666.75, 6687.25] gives 0.1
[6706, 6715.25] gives 0.3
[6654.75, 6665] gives 0.2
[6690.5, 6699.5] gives 0.1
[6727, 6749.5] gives 0.3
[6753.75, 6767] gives 0.0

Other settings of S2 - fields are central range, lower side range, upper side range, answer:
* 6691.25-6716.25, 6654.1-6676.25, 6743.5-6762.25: 0.012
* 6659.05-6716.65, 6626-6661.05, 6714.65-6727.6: -0.037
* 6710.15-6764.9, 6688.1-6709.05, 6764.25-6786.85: 0.035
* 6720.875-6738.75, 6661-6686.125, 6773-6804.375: 0.040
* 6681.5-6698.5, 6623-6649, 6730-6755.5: 0.018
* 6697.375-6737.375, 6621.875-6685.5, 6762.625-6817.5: 0.042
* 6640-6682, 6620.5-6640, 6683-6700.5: -0.016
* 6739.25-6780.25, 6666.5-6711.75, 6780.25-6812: -0.010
